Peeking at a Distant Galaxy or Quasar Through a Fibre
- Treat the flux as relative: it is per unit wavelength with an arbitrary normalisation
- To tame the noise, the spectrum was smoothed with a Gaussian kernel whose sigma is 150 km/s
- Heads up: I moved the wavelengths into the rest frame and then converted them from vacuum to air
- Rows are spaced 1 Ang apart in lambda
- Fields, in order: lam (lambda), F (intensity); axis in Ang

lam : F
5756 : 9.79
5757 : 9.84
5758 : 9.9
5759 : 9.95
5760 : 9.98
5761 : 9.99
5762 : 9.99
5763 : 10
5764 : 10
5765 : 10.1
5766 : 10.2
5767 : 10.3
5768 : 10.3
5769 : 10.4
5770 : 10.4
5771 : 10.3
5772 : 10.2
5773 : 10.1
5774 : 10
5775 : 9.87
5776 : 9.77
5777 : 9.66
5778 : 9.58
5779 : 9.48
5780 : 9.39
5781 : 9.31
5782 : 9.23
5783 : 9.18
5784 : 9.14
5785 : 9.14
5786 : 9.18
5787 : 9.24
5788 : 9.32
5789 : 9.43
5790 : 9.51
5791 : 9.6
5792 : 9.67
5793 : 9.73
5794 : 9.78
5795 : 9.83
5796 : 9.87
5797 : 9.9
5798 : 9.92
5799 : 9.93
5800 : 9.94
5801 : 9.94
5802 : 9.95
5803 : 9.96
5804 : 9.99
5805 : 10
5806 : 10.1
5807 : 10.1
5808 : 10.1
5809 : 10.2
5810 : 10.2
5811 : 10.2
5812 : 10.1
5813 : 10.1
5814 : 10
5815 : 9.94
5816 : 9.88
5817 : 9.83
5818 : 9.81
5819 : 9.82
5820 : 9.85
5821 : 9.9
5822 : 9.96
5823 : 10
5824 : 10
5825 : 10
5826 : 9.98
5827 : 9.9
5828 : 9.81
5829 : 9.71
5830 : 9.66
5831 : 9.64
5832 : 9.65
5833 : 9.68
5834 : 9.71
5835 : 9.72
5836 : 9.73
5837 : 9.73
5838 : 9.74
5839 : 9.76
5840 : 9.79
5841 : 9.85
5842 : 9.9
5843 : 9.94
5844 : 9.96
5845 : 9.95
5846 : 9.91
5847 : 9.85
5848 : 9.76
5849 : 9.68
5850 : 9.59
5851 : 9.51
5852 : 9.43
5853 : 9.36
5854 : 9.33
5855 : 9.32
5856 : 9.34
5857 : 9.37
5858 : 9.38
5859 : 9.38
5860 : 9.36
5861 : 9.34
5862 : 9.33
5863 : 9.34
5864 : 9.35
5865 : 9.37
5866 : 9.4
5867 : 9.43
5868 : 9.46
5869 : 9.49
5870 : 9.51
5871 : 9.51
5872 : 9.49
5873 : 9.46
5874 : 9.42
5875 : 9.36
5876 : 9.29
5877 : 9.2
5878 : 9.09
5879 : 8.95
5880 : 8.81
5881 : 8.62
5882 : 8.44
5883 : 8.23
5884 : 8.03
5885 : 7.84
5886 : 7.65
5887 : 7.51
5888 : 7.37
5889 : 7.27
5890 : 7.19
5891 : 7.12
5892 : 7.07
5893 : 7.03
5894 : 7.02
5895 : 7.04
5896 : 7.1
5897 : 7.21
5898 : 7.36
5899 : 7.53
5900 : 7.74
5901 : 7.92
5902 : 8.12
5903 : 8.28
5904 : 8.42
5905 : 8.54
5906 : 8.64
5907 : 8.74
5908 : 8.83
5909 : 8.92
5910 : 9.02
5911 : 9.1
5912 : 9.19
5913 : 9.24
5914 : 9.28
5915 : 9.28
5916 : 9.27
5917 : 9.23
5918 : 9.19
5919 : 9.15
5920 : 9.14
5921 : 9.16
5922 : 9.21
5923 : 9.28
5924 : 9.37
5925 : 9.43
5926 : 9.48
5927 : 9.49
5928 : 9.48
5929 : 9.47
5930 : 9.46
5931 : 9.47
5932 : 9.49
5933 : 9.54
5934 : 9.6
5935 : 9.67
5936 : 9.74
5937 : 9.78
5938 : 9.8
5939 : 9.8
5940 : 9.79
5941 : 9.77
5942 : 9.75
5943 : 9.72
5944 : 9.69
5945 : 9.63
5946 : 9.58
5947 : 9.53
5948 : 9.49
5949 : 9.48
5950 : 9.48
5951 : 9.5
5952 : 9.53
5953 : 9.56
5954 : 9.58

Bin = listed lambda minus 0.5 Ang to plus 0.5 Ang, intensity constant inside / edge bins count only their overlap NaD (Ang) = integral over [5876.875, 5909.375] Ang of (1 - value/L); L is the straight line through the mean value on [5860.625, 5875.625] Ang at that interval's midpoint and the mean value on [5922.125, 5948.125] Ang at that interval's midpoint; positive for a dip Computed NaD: 5.3 Ang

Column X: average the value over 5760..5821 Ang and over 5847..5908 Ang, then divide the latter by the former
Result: 0.9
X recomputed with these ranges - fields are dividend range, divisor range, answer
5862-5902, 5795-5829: 0.84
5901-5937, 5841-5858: 0.95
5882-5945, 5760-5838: 0.89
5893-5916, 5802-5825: 0.83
